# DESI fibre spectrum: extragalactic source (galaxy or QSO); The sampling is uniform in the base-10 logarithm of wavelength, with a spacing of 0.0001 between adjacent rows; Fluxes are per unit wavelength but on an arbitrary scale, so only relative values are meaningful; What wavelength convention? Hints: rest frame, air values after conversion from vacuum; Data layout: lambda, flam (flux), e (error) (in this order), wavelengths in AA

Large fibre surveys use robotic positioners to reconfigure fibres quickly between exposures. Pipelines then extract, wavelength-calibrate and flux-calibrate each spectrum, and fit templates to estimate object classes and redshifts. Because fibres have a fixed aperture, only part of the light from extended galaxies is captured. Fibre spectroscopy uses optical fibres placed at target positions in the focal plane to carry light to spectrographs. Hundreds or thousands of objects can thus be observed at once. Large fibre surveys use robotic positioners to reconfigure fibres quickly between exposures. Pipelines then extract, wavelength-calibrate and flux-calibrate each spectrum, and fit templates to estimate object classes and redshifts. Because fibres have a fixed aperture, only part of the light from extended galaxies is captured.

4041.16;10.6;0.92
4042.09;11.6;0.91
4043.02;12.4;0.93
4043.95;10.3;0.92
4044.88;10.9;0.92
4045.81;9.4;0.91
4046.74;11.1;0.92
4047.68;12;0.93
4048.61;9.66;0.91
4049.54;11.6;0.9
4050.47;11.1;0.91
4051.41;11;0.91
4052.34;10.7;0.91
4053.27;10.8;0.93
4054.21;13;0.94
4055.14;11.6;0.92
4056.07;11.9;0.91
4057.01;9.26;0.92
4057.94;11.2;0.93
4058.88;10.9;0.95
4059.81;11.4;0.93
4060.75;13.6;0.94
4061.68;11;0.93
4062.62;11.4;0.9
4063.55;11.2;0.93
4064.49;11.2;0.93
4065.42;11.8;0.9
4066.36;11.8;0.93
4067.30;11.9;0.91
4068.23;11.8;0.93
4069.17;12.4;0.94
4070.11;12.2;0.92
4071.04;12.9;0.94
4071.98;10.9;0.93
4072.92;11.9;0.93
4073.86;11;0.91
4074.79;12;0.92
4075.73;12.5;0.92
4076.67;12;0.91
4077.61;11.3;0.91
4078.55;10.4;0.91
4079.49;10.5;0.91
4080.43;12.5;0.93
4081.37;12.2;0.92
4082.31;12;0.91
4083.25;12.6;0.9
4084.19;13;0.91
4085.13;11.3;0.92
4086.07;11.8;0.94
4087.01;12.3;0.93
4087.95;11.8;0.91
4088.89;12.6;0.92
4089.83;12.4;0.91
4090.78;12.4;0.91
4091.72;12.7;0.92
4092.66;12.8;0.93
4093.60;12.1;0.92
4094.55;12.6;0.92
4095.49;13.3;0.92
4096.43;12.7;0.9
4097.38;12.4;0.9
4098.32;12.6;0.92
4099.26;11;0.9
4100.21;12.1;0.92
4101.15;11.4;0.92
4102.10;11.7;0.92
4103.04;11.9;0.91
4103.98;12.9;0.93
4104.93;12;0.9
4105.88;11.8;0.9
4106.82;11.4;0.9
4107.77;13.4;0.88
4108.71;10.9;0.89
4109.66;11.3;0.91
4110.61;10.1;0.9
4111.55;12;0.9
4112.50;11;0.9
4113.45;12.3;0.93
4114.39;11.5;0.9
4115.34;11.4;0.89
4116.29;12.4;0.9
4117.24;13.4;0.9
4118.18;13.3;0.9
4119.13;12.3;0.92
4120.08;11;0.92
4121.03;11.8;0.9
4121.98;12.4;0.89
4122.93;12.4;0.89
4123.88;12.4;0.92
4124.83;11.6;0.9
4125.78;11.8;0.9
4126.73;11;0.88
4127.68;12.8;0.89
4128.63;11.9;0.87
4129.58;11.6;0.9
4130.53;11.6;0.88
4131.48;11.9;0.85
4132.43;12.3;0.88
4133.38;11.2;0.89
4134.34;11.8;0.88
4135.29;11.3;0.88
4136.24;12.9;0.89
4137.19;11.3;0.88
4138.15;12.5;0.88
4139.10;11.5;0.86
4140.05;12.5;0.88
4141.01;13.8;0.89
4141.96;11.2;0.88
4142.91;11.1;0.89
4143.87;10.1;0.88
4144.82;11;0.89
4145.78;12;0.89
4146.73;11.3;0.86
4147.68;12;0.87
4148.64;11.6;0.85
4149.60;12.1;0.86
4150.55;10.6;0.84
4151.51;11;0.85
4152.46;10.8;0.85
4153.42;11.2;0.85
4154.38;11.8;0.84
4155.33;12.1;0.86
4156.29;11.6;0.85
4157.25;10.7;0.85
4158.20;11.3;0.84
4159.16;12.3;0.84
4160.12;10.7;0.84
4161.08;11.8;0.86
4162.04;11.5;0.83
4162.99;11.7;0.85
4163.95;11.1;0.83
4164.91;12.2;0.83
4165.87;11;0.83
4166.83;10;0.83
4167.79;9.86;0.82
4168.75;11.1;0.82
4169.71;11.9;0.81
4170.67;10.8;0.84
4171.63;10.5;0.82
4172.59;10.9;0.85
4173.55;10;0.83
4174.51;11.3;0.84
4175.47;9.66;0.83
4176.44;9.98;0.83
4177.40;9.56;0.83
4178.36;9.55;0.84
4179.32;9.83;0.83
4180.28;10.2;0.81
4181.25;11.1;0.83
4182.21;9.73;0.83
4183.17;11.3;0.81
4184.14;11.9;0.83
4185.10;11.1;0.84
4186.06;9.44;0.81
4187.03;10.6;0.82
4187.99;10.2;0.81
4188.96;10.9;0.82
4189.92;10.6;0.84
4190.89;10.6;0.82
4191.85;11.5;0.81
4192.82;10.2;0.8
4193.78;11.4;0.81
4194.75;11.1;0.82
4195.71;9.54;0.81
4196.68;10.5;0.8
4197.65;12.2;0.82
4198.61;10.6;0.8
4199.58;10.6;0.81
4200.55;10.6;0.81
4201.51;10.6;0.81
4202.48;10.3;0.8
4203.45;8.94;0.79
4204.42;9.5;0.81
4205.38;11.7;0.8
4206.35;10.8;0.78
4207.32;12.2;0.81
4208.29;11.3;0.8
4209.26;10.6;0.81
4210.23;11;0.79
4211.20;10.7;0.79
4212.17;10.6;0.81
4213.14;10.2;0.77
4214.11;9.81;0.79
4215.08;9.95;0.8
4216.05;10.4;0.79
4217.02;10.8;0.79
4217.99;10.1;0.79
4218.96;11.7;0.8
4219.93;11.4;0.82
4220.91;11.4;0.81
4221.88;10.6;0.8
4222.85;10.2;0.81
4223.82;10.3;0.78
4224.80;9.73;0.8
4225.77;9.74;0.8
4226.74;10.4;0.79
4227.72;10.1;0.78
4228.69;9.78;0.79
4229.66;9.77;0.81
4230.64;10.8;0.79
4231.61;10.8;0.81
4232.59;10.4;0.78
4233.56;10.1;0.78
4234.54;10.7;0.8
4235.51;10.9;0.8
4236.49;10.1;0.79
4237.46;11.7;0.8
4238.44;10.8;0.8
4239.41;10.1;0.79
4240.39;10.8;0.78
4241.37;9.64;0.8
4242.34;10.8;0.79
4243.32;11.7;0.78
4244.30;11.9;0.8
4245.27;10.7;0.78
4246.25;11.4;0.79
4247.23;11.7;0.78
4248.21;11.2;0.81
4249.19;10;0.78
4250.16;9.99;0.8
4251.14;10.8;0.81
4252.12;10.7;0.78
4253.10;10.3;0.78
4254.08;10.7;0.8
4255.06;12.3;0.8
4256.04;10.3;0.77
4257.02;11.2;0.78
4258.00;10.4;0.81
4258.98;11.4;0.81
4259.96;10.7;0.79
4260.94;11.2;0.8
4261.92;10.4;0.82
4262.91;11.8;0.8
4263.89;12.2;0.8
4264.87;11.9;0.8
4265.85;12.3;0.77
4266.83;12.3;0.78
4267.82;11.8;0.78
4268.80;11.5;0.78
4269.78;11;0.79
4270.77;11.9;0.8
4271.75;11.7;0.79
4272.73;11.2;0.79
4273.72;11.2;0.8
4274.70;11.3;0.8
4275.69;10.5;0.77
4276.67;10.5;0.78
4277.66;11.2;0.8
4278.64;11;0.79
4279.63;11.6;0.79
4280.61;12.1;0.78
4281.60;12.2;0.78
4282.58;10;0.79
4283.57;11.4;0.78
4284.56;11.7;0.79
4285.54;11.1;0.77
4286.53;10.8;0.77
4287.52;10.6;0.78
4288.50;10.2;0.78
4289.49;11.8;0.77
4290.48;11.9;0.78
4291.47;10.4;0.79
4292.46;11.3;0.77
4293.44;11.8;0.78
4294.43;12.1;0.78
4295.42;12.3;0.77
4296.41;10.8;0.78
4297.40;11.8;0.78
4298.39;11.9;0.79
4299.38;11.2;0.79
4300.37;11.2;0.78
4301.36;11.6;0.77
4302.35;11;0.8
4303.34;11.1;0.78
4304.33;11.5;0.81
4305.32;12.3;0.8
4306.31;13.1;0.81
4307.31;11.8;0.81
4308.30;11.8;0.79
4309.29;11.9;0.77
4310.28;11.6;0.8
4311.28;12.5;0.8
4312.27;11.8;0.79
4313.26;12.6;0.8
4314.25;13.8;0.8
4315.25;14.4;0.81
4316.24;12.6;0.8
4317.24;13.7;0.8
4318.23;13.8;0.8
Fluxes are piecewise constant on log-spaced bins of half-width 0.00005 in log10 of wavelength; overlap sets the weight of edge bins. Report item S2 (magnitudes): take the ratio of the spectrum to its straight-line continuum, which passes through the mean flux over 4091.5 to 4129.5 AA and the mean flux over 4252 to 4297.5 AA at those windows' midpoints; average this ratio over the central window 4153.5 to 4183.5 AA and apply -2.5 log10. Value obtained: 0.09 mag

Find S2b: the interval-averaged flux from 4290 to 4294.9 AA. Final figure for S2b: 11.5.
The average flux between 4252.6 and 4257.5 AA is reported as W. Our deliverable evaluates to 11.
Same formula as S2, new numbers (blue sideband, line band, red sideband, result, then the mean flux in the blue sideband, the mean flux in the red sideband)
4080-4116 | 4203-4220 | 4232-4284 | 0.07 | 12.1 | 11.1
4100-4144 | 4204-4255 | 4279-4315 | 0.10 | 11.9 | 11.6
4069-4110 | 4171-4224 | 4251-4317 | 0.11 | 12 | 11.5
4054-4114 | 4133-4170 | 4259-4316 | 0.03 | 11.9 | 11.6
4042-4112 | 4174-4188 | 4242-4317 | 0.12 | 11.7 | 11.5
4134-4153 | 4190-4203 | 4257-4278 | 0.07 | 11.6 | 11.3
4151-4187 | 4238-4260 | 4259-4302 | 0.04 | 10.9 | 11.4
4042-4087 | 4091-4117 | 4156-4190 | -0.07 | 11.5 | 10.8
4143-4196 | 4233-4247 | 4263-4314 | 0.05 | 10.9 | 11.6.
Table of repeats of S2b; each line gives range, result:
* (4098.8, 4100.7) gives 11.5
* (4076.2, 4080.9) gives 11.3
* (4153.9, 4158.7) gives 11.5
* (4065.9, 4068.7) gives 11.8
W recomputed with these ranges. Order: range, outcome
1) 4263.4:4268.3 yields 12.1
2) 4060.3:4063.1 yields 12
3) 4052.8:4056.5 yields 11.8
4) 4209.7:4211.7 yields 10.8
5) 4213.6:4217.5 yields 10.2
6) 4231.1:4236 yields 10.6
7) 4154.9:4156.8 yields 11.8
